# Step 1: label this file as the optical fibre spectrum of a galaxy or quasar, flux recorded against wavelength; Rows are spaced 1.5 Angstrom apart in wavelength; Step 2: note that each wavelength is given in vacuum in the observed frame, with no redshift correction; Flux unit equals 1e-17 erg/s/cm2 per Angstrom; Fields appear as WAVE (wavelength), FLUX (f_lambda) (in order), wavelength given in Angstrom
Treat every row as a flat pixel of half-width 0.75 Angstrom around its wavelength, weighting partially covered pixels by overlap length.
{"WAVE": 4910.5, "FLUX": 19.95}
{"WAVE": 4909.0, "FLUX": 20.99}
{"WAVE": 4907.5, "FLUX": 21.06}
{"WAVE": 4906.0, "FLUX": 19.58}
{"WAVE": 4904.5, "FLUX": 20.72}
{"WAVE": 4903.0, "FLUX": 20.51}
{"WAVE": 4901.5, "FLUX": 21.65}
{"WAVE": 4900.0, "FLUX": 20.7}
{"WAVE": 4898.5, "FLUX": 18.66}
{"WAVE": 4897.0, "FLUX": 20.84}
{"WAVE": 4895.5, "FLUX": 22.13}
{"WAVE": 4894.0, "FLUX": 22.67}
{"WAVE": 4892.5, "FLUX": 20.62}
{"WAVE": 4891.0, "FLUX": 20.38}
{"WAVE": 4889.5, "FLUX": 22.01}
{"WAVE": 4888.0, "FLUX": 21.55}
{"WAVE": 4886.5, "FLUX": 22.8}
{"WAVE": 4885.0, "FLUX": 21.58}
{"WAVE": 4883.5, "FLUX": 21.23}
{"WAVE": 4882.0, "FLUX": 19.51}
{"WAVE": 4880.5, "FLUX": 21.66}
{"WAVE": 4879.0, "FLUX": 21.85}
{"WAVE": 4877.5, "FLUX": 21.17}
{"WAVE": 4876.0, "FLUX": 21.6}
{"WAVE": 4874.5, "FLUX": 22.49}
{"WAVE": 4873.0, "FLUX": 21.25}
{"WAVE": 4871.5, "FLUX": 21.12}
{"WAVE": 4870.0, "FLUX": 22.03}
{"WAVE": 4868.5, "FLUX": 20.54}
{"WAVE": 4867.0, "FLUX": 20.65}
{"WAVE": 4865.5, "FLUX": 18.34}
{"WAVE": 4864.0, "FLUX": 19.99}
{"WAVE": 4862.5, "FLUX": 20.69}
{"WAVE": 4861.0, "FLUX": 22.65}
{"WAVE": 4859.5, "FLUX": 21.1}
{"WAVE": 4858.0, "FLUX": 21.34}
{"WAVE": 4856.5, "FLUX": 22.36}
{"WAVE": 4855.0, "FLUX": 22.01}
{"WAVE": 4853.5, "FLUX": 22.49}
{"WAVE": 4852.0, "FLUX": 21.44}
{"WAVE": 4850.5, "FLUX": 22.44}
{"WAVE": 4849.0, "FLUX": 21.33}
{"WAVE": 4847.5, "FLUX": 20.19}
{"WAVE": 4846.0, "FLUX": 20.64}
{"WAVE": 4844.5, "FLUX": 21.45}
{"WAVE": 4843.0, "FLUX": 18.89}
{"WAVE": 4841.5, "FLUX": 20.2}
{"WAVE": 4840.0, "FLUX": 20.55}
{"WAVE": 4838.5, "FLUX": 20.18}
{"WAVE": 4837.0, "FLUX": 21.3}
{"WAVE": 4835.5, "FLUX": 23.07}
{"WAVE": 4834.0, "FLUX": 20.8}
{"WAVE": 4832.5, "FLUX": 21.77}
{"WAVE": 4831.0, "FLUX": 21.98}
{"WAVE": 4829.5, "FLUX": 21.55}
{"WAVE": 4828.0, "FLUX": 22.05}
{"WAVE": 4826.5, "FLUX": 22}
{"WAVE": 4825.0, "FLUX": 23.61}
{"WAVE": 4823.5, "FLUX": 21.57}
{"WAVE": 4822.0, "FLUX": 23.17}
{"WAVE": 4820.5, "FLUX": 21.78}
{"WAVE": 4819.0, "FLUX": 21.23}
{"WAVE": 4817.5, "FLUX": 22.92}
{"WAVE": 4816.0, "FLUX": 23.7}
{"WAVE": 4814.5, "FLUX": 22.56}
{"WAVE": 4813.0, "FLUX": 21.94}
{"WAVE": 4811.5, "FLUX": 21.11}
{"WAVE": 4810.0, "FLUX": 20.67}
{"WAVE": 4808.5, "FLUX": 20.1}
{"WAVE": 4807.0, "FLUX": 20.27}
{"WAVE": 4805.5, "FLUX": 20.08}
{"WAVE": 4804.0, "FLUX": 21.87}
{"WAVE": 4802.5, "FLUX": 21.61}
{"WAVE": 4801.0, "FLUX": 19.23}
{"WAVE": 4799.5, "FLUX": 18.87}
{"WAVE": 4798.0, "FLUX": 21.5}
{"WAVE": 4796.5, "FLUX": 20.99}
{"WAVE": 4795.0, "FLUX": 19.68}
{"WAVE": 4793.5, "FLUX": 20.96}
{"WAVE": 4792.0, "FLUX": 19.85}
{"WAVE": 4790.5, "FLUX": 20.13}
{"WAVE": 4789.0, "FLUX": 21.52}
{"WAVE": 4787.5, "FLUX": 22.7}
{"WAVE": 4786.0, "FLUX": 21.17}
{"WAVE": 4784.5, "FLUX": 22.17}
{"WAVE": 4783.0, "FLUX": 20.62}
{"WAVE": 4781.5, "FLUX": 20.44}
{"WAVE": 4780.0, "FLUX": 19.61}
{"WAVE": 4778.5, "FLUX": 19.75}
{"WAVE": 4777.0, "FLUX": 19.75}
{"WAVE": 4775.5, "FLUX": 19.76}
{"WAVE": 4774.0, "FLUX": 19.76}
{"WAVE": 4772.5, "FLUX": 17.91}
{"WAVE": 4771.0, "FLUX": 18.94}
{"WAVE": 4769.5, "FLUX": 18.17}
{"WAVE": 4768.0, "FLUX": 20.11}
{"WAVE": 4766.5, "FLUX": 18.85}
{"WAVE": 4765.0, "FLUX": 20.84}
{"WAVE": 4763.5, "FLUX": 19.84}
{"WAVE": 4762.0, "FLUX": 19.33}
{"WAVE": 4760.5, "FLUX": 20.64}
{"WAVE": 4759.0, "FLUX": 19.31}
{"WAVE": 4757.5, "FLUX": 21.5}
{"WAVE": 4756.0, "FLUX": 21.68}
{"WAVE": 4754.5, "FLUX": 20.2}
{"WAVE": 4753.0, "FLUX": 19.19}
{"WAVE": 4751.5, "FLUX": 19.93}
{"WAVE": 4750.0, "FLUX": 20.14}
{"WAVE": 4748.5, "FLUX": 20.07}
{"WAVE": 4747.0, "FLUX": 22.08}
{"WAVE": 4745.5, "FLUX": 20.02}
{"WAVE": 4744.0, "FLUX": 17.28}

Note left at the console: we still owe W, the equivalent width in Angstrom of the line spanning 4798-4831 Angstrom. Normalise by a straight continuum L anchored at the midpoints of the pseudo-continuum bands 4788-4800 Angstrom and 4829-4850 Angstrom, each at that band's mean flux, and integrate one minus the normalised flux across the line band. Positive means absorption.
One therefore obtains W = -1.3 Angstrom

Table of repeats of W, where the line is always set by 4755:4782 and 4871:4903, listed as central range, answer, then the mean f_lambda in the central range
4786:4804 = -0.53 Angstrom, 20.7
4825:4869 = -0.93 Angstrom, 21.2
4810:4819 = -0.81 Angstrom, 22.2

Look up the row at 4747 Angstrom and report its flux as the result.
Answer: 22.08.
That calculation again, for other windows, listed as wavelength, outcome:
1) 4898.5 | 18.66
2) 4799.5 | 18.87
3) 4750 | 20.14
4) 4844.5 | 21.45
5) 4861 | 22.65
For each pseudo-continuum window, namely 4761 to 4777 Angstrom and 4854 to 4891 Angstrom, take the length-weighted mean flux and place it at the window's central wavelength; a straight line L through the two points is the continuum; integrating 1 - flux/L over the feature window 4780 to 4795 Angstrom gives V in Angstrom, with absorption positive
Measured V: -0.9 Angstrom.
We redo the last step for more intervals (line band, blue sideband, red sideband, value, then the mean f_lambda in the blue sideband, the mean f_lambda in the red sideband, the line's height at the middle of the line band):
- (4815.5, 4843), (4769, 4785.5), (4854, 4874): -1.6 Angstrom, 19.8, 21.1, 20.6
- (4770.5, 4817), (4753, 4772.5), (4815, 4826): 1.4 Angstrom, 19.8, 22.6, 21.3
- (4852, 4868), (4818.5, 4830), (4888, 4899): 0.3 Angstrom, 22.2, 21.1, 21.6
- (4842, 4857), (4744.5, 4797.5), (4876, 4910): -0.4 Angstrom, 20.2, 21.1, 20.8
